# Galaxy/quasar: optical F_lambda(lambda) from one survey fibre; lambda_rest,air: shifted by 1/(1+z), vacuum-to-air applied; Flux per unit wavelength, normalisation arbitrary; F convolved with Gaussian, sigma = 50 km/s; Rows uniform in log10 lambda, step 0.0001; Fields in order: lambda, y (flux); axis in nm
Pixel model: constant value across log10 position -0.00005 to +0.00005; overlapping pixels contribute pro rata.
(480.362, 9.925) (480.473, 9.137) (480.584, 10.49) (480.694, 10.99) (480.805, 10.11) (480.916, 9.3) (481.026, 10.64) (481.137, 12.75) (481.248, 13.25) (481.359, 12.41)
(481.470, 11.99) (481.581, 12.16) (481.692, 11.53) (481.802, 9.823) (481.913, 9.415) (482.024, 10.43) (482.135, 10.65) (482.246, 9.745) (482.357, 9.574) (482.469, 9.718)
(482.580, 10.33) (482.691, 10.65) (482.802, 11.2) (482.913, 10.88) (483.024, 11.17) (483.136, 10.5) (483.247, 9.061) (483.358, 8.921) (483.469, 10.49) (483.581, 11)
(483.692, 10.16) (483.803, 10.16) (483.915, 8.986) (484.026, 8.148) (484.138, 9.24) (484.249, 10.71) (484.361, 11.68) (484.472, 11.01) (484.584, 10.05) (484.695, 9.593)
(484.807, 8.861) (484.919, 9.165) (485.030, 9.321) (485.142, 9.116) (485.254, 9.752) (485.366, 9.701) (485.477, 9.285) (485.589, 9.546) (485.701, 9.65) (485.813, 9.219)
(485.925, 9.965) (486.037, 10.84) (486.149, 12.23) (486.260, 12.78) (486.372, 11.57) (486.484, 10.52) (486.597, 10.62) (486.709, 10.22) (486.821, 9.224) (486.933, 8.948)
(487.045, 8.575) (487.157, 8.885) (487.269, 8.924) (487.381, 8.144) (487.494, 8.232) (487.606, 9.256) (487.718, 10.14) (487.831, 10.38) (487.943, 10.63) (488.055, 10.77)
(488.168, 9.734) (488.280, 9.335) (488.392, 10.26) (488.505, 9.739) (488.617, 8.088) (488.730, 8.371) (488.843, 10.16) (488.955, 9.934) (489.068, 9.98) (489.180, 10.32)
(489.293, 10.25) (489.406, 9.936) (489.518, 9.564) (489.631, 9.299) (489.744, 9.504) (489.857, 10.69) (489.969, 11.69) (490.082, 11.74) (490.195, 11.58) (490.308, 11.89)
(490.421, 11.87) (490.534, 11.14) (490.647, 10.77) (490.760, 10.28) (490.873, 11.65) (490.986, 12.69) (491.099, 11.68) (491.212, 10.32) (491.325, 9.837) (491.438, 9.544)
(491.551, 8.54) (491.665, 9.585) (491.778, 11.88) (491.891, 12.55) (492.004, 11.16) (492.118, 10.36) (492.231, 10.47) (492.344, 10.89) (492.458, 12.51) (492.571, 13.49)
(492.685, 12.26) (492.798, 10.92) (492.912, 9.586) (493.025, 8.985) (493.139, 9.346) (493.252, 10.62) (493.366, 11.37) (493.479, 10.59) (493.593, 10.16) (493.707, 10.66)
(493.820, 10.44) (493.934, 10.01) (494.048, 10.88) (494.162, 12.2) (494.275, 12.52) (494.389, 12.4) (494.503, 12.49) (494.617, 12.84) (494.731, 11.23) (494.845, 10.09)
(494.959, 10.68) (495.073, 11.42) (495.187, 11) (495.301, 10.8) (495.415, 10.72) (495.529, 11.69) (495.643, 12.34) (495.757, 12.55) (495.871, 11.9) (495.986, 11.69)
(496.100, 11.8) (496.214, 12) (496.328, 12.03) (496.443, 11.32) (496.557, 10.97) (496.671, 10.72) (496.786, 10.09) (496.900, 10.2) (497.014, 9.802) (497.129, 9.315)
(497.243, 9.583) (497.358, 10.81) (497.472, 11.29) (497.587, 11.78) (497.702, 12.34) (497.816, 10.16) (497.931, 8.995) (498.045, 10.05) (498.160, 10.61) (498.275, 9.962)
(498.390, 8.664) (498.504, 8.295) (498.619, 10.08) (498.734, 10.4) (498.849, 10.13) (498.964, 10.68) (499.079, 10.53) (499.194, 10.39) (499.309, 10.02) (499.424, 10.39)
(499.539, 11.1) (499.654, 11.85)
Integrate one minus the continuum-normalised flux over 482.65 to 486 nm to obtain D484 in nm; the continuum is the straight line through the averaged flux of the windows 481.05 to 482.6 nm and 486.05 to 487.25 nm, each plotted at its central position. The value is 0.234 nm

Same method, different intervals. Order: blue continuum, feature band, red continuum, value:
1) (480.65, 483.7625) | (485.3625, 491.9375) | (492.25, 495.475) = 0.42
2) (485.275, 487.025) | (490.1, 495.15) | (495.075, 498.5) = -0.22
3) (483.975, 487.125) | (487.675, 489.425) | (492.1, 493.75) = 0.08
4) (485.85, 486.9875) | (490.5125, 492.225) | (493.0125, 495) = 0.02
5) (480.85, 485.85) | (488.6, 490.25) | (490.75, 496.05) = 0.10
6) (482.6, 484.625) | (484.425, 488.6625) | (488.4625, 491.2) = 0.23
